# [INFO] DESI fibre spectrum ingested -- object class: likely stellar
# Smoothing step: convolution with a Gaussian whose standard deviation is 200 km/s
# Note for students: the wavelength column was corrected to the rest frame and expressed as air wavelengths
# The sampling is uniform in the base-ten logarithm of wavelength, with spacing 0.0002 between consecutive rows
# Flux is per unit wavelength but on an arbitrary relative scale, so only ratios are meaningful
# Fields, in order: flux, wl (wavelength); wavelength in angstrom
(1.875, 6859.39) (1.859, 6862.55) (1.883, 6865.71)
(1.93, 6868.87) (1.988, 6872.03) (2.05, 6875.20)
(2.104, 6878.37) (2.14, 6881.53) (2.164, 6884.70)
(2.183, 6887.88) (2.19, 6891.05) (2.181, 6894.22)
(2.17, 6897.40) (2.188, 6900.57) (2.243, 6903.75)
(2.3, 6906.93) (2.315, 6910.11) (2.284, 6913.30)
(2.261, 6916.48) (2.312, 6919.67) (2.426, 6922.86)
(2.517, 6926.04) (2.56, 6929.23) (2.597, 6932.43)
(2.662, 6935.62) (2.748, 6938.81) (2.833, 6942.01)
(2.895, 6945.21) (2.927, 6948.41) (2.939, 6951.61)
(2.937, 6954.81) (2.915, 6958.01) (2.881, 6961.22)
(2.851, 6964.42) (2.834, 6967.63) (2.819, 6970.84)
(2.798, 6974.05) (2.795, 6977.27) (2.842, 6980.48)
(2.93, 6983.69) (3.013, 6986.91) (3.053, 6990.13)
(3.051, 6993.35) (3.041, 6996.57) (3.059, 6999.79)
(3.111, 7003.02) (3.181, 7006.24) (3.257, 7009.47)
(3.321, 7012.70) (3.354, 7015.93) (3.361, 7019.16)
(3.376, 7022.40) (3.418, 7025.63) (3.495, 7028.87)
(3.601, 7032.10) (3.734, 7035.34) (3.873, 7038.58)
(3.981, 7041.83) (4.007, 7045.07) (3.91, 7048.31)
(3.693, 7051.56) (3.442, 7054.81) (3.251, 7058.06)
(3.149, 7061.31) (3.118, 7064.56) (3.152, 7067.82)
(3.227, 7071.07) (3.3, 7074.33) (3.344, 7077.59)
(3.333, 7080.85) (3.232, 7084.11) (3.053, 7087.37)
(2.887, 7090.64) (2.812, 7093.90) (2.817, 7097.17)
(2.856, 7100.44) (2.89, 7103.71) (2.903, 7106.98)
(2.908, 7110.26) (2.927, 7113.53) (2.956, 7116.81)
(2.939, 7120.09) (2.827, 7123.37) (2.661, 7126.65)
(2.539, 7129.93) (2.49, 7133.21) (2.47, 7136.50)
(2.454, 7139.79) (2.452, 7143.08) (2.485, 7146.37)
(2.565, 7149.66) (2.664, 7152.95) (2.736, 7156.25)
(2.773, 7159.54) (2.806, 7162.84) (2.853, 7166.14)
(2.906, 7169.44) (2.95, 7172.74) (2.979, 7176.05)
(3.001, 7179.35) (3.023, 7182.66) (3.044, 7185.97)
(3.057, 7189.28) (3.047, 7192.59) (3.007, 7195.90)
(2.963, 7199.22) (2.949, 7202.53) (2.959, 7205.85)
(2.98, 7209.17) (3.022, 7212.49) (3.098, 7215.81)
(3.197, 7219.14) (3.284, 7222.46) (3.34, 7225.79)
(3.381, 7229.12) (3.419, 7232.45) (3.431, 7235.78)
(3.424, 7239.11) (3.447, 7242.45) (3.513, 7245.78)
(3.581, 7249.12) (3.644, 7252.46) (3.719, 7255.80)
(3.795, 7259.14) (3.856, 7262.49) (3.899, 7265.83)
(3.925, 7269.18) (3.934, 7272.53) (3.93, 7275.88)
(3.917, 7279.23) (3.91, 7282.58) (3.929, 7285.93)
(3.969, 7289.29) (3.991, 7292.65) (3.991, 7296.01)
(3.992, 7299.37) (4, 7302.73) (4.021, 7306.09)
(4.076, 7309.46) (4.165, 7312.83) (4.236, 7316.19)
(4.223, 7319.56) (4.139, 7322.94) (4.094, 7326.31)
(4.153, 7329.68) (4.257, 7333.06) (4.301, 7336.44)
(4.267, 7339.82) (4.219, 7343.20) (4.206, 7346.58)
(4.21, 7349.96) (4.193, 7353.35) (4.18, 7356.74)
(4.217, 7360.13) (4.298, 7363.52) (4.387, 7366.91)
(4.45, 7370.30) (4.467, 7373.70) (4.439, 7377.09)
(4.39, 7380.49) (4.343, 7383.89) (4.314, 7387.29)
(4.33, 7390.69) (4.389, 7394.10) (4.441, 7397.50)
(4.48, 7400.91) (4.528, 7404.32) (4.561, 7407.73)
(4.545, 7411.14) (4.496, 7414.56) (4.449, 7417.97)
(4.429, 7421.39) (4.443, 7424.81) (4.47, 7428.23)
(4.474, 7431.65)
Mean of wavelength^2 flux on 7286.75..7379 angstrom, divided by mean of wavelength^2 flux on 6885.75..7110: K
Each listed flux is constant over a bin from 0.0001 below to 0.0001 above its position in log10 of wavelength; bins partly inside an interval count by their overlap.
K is 1.55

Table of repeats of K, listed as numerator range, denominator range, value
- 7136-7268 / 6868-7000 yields 1.31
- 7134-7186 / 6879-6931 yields 1.30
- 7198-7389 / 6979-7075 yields 1.25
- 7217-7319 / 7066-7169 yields 1.38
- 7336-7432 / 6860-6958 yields 2.11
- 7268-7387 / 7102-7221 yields 1.53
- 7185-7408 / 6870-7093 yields 1.45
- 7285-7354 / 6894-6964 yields 1.80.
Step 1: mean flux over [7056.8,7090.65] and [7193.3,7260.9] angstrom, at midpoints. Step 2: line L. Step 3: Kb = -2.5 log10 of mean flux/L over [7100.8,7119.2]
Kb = 0.11 mag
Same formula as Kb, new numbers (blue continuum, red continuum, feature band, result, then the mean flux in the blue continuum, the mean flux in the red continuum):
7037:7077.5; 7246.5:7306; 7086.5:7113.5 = 0.23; 3.5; 3.88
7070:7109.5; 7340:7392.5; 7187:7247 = 0.14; 3.05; 4.31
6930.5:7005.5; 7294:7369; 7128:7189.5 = 0.29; 2.89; 4.17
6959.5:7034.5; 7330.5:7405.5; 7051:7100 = 0.07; 3.11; 4.33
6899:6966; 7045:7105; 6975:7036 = -0.10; 2.6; 3.22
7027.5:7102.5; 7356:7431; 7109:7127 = 0.22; 3.36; 4.42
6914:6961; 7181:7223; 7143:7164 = 0.13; 2.68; 3.04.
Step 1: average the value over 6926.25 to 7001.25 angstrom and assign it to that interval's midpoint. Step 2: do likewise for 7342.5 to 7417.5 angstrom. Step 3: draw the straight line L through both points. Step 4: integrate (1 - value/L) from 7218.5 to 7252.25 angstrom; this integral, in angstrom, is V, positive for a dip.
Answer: 3.76 angstrom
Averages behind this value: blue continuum 2.86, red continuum 4.37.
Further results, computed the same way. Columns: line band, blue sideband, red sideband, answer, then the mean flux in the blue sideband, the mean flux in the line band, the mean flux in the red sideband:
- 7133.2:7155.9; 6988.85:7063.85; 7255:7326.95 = 7.1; 3.42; 2.52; 3.99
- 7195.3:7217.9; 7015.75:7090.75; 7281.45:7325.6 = 4.8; 3.44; 3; 4.05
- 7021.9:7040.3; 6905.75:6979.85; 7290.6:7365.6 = -3.6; 2.67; 3.6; 4.16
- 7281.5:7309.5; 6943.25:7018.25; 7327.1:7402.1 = 0.6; 2.99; 3.98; 4.31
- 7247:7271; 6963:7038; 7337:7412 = 1.3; 3.15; 3.77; 4.35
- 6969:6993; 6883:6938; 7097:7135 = -3.9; 2.33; 2.9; 2.81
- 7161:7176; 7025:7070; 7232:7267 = 2.9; 3.56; 2.89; 3.61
